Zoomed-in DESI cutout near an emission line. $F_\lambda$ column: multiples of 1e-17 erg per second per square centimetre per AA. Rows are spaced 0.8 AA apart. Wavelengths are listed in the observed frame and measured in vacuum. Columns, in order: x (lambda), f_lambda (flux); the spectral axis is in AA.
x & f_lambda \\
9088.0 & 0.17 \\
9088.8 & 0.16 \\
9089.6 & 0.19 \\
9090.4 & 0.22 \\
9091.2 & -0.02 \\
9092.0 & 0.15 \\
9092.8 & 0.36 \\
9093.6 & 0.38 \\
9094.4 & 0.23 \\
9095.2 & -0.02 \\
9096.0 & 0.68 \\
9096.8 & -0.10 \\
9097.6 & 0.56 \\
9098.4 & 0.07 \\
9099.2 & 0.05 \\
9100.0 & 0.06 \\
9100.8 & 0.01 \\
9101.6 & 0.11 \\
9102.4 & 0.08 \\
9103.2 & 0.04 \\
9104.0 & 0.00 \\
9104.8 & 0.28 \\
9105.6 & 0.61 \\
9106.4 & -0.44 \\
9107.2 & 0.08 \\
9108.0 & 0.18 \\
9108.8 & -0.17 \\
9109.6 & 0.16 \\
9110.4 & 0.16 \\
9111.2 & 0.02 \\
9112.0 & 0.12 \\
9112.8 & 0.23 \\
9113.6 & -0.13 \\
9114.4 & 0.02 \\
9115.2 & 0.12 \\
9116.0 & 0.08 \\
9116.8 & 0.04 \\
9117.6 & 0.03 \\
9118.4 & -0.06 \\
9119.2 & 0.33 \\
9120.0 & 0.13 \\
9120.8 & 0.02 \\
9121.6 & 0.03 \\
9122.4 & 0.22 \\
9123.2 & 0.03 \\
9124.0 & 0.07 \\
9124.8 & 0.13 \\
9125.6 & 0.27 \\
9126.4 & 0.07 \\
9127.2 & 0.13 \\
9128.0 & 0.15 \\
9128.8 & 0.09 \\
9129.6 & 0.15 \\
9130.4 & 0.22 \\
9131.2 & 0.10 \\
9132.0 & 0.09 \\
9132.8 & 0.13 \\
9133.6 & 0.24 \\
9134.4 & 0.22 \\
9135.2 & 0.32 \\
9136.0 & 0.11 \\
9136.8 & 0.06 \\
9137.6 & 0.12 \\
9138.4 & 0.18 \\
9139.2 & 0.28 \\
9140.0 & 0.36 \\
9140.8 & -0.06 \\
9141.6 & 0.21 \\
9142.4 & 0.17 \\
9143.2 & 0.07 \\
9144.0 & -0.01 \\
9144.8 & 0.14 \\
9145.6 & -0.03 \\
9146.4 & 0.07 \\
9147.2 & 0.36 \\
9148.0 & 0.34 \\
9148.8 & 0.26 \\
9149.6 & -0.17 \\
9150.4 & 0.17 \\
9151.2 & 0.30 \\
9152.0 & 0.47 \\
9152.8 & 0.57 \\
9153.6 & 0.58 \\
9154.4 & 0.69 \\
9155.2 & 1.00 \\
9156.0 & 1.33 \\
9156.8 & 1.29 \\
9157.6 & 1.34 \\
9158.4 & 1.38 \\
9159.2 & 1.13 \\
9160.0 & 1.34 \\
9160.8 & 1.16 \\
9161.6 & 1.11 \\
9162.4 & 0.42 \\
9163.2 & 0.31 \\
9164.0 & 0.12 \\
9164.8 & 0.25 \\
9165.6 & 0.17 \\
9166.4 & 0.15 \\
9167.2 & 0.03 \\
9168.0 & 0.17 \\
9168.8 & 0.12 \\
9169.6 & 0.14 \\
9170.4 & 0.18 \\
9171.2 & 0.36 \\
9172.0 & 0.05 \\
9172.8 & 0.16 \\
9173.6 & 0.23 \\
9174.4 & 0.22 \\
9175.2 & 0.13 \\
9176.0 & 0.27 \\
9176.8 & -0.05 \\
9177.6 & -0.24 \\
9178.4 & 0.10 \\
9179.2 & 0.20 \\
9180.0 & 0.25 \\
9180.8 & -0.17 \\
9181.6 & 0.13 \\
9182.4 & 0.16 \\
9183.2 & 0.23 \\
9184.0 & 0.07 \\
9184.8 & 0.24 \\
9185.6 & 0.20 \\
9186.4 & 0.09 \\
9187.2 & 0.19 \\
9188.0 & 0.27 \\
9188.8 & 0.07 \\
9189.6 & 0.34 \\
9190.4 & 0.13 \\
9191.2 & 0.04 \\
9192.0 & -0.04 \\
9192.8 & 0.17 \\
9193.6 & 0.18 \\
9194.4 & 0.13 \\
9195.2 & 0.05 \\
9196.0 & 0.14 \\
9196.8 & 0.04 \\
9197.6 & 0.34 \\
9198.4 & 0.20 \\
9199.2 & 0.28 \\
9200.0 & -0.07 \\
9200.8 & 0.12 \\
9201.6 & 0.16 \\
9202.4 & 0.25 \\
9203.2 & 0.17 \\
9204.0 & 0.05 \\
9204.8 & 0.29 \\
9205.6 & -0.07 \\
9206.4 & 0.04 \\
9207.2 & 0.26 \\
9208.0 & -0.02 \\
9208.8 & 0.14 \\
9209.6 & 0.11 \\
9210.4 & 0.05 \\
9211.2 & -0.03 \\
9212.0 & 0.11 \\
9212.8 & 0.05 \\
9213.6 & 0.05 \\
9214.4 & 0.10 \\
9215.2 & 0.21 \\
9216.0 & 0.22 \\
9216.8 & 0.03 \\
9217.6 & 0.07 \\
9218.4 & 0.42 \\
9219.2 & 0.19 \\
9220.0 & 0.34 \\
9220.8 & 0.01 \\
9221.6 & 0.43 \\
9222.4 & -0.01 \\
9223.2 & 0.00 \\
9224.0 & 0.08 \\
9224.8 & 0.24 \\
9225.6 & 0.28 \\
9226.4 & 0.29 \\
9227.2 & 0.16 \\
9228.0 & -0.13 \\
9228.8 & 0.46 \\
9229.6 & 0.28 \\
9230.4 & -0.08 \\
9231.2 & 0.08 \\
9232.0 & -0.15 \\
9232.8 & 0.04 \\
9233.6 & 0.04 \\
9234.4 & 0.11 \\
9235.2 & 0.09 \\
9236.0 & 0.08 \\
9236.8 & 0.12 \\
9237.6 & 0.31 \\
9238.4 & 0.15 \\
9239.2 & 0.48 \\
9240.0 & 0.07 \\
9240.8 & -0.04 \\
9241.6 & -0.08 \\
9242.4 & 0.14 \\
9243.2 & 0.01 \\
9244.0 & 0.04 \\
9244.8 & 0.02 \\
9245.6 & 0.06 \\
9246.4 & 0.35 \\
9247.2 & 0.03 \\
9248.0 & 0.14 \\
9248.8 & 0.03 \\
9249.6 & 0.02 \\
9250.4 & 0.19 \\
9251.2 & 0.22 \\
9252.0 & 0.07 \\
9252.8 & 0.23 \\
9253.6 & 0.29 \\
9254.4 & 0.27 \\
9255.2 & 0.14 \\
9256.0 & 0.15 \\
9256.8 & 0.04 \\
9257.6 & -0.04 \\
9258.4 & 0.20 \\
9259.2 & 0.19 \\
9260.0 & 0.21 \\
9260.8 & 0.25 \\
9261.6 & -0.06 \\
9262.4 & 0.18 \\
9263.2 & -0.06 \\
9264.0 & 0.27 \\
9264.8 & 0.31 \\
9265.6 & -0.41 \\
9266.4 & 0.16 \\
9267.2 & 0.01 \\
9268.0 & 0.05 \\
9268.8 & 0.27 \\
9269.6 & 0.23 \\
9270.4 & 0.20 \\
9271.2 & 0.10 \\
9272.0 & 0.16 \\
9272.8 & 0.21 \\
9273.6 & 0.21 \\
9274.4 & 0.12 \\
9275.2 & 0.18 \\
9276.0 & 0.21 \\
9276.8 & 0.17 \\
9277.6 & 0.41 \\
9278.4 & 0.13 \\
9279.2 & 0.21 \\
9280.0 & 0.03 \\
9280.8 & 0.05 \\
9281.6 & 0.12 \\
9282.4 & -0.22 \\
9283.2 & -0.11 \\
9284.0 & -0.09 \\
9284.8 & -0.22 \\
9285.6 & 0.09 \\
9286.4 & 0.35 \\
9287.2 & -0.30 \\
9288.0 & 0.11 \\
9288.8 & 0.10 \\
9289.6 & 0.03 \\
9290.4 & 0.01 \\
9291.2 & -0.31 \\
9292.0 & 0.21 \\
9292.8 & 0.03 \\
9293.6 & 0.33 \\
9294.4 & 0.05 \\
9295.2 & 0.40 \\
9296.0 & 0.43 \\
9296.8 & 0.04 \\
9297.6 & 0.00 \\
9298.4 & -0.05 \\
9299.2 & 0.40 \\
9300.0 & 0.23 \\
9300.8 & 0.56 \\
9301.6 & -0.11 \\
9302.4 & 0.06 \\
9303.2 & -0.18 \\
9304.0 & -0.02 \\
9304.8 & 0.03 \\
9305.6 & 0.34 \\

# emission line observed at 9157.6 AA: [O III]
